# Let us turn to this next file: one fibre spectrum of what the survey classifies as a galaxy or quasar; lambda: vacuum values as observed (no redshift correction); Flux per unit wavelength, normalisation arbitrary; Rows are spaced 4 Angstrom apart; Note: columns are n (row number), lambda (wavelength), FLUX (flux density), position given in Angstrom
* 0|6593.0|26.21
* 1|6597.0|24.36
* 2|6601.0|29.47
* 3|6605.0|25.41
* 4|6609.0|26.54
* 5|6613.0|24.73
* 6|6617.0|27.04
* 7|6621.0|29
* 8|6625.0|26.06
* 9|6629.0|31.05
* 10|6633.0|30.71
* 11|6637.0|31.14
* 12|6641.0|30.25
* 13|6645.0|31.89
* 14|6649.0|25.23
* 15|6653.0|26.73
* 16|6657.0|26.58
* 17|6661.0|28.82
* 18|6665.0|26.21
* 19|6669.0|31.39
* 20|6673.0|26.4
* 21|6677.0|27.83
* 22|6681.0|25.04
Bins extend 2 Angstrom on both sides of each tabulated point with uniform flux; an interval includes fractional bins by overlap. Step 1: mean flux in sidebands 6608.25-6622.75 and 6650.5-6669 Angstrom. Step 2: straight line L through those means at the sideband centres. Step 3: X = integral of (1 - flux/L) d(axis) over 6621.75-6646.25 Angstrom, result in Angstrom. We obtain -2.7 Angstrom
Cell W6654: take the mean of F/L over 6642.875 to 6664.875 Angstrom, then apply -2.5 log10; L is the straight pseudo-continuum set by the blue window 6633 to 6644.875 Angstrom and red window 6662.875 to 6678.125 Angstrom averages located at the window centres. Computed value 0.07 mag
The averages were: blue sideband 30.9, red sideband 28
